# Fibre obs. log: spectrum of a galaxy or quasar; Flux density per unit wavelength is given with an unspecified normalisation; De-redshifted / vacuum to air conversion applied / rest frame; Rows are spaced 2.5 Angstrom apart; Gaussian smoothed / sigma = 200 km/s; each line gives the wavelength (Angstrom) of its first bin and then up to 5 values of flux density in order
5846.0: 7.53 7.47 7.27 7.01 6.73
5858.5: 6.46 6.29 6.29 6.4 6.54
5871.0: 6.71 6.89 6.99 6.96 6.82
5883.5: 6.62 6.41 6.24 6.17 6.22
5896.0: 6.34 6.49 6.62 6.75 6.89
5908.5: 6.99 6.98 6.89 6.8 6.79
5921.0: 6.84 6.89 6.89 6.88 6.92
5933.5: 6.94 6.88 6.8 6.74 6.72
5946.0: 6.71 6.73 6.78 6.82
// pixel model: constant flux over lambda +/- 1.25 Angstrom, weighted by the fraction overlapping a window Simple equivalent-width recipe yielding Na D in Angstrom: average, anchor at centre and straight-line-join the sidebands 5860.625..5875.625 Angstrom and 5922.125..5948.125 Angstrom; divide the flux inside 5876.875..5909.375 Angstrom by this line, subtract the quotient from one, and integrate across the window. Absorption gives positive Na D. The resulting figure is 0.41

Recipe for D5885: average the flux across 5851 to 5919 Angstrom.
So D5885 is 6.65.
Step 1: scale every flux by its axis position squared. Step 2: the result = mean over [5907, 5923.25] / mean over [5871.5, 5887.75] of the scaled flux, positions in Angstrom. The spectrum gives 1.03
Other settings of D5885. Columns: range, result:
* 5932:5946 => 6.81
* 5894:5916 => 6.73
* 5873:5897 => 6.56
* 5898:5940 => 6.84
